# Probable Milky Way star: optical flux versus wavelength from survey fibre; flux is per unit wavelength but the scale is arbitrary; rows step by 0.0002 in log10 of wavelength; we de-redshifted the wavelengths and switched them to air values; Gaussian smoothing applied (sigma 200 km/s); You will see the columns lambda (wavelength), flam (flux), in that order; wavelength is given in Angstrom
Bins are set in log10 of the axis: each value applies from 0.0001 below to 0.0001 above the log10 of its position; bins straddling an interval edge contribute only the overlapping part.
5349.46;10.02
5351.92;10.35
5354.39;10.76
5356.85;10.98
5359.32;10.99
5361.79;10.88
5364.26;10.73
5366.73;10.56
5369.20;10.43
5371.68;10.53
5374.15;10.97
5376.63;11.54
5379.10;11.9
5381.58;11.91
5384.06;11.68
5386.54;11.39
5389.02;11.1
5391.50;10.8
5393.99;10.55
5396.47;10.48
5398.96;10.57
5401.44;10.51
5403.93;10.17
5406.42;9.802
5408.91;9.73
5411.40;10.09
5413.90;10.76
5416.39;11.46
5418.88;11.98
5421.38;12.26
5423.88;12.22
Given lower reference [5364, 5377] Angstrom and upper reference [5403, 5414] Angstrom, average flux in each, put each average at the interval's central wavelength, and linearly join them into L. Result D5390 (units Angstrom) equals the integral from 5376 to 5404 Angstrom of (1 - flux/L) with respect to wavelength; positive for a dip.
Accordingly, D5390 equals -1.9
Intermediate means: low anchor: 10.7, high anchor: 10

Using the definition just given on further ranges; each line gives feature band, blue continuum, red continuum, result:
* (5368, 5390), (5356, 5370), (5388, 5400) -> -1.13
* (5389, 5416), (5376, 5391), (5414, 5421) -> 2.76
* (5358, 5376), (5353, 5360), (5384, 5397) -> 0.26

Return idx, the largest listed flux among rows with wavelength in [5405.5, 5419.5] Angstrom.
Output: 11.98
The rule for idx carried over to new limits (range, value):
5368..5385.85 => 11.91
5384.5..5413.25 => 11.39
